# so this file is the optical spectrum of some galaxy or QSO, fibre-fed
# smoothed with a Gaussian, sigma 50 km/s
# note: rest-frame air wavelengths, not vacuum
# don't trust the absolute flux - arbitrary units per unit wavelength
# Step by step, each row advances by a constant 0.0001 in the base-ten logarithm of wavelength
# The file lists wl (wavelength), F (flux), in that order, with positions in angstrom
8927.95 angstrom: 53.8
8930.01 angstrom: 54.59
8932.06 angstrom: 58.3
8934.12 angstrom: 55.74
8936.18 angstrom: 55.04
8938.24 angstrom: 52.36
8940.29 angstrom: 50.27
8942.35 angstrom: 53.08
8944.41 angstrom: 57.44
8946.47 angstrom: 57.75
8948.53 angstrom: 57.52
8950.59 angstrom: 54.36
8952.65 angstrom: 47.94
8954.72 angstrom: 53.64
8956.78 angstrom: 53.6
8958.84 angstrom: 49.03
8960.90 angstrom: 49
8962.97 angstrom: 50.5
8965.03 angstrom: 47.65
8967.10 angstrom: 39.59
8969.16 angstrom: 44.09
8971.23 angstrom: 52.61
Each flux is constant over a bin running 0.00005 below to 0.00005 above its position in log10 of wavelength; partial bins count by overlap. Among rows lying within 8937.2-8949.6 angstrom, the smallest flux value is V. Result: 50.27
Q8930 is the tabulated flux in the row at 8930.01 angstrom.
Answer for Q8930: 54.59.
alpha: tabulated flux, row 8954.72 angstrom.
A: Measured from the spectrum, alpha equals 53.64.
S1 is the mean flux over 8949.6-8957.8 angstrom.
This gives 52.3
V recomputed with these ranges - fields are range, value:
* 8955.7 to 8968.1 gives 39.59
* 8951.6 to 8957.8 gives 47.94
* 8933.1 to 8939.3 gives 52.36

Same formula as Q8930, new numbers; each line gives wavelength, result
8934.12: 55.74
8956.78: 53.6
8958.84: 49.03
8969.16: 44.09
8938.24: 52.36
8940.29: 50.27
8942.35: 53.08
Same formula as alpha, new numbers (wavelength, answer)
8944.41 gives 57.44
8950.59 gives 54.36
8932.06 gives 58.3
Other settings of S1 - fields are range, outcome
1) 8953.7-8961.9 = 51.4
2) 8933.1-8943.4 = 53.3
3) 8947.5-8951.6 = 56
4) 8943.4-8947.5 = 57.6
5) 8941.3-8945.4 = 55.2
